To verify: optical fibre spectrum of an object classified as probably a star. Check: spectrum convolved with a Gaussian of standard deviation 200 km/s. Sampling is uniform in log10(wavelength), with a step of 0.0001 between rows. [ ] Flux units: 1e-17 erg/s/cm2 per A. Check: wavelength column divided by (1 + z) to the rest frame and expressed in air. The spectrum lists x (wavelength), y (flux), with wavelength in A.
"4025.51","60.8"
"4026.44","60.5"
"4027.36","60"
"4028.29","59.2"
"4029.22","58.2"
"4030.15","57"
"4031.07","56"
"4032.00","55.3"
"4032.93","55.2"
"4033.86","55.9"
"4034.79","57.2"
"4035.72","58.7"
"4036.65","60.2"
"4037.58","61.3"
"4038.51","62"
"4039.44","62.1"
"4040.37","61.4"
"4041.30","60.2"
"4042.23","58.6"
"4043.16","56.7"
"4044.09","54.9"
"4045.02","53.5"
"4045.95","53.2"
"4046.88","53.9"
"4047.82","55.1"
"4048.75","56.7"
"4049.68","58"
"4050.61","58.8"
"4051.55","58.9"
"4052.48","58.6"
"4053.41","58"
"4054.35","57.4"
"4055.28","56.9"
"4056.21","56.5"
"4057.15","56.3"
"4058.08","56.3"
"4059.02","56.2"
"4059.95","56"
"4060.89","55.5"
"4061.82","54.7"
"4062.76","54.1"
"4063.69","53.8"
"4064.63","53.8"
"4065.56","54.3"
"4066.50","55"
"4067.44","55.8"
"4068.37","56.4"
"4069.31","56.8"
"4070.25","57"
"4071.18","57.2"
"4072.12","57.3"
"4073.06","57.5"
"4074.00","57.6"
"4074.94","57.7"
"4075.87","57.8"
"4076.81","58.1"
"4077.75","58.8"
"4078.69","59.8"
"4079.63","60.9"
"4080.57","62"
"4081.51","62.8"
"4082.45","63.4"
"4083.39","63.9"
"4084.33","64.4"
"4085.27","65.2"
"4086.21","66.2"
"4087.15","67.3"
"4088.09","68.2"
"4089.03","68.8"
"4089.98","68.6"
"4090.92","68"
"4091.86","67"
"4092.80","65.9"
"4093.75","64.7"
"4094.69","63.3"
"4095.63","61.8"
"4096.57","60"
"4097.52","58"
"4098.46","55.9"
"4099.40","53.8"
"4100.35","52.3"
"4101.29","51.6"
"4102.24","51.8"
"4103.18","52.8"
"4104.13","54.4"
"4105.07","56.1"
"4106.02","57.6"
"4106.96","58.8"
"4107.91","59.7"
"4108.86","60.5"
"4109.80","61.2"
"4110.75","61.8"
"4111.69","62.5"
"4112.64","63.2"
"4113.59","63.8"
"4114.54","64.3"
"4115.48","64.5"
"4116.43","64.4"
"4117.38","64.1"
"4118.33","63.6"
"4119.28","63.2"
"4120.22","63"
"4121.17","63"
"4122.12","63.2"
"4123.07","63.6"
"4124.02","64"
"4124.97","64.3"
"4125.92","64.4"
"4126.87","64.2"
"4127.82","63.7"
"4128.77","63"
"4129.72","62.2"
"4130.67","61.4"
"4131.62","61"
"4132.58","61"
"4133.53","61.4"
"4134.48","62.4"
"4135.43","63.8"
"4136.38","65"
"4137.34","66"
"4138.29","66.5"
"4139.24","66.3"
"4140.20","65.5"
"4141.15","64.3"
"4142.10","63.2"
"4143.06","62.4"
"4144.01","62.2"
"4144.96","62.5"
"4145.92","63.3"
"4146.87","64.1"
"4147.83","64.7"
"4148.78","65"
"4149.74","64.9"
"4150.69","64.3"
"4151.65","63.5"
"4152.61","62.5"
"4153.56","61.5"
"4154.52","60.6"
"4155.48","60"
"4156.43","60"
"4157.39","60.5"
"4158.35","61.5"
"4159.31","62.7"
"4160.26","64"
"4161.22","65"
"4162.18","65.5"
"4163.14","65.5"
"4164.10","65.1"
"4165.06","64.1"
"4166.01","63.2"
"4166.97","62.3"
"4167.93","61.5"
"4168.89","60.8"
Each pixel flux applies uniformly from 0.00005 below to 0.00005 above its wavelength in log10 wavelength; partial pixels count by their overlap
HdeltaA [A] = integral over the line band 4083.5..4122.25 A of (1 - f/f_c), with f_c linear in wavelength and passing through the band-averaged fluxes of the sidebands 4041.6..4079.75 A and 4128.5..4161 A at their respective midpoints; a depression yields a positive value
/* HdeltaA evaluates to -1.21 A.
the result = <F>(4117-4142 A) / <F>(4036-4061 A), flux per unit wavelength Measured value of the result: 1.1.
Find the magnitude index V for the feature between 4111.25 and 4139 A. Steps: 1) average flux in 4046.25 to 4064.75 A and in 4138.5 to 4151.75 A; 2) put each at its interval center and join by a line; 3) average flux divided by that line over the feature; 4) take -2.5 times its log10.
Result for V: -0.02 mag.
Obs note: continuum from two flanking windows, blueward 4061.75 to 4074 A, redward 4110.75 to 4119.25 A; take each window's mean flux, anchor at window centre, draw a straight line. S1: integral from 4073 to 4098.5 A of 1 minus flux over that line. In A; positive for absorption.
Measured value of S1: -1.8 A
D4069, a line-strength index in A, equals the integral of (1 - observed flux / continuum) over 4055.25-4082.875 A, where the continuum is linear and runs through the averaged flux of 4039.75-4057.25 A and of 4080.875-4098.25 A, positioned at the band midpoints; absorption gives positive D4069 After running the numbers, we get 1.7 A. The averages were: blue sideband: 57.1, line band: 57.2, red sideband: 64.7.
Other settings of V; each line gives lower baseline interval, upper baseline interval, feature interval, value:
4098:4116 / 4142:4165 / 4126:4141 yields -0.04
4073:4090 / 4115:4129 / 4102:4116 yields 0.07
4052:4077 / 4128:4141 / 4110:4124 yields -0.03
